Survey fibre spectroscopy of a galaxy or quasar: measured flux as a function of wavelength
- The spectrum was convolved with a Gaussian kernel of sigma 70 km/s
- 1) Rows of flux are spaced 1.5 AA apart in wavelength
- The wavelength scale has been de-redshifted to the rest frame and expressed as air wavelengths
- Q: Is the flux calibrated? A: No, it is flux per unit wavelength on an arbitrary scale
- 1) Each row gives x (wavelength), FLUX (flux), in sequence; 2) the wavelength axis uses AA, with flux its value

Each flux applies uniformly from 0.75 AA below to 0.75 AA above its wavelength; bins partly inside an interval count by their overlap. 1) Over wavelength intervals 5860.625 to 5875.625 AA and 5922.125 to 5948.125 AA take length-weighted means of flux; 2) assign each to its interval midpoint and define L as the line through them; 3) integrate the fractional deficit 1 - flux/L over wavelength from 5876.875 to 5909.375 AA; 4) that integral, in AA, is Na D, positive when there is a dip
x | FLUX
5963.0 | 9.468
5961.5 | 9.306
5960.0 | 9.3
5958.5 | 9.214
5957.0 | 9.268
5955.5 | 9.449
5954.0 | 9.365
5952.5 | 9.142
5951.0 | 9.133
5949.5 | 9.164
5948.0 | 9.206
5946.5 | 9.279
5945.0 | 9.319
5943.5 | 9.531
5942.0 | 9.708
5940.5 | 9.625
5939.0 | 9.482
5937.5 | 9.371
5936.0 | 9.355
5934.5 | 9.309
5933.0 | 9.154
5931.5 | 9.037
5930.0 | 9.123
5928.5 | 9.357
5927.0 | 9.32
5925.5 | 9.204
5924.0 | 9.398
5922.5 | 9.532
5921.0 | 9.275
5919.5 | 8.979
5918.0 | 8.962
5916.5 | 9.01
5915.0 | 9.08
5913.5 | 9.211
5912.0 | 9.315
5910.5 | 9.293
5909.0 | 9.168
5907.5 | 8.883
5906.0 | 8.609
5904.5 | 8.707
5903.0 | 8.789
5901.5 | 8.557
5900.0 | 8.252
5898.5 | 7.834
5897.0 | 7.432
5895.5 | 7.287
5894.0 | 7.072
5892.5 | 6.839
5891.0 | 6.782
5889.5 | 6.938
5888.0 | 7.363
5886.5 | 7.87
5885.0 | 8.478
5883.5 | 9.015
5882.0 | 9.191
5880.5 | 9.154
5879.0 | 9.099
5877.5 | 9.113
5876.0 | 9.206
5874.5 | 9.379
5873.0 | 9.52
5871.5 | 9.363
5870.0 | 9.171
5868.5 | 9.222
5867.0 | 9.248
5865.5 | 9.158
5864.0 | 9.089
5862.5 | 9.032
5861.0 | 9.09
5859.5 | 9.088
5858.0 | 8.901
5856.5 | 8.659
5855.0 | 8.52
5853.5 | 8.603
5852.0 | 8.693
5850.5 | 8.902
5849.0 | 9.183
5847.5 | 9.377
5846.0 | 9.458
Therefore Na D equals 3.8 AA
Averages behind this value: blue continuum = 9.23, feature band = 8.19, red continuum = 9.35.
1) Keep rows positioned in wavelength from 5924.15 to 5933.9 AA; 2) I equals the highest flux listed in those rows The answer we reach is 9.357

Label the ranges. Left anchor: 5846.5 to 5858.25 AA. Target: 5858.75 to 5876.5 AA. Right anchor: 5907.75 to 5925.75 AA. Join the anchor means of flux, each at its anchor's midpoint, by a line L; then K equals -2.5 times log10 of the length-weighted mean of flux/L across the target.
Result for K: -0.03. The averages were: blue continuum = 8.87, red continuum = 9.19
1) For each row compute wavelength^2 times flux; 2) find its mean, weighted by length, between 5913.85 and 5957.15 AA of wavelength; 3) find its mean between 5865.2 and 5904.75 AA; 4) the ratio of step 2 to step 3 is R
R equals 1.12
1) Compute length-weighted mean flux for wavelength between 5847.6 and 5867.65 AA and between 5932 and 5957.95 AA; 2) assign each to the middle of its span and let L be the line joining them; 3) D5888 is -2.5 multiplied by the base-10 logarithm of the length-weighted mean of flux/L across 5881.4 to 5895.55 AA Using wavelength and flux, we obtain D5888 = 0.18 mag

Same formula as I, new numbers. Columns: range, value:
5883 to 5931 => 9.532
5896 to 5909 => 9.168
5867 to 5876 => 9.52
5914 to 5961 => 9.708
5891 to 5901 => 8.252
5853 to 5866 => 9.158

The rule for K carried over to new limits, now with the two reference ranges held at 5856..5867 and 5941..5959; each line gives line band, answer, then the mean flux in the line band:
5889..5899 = 0.26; 7.16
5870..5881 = -0.02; 9.26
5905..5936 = 0.01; 9.16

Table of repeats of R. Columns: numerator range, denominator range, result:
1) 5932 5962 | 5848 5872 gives 1.07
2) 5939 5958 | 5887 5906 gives 1.24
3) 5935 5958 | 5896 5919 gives 1.09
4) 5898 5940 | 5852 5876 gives 1.02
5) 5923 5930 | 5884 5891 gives 1.24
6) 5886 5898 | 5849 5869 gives 0.81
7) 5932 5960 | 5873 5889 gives 1.09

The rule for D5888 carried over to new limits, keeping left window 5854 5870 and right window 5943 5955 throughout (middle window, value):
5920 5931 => -0.01 mag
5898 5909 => 0.07 mag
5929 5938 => 0.00 mag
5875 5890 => 0.06 mag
